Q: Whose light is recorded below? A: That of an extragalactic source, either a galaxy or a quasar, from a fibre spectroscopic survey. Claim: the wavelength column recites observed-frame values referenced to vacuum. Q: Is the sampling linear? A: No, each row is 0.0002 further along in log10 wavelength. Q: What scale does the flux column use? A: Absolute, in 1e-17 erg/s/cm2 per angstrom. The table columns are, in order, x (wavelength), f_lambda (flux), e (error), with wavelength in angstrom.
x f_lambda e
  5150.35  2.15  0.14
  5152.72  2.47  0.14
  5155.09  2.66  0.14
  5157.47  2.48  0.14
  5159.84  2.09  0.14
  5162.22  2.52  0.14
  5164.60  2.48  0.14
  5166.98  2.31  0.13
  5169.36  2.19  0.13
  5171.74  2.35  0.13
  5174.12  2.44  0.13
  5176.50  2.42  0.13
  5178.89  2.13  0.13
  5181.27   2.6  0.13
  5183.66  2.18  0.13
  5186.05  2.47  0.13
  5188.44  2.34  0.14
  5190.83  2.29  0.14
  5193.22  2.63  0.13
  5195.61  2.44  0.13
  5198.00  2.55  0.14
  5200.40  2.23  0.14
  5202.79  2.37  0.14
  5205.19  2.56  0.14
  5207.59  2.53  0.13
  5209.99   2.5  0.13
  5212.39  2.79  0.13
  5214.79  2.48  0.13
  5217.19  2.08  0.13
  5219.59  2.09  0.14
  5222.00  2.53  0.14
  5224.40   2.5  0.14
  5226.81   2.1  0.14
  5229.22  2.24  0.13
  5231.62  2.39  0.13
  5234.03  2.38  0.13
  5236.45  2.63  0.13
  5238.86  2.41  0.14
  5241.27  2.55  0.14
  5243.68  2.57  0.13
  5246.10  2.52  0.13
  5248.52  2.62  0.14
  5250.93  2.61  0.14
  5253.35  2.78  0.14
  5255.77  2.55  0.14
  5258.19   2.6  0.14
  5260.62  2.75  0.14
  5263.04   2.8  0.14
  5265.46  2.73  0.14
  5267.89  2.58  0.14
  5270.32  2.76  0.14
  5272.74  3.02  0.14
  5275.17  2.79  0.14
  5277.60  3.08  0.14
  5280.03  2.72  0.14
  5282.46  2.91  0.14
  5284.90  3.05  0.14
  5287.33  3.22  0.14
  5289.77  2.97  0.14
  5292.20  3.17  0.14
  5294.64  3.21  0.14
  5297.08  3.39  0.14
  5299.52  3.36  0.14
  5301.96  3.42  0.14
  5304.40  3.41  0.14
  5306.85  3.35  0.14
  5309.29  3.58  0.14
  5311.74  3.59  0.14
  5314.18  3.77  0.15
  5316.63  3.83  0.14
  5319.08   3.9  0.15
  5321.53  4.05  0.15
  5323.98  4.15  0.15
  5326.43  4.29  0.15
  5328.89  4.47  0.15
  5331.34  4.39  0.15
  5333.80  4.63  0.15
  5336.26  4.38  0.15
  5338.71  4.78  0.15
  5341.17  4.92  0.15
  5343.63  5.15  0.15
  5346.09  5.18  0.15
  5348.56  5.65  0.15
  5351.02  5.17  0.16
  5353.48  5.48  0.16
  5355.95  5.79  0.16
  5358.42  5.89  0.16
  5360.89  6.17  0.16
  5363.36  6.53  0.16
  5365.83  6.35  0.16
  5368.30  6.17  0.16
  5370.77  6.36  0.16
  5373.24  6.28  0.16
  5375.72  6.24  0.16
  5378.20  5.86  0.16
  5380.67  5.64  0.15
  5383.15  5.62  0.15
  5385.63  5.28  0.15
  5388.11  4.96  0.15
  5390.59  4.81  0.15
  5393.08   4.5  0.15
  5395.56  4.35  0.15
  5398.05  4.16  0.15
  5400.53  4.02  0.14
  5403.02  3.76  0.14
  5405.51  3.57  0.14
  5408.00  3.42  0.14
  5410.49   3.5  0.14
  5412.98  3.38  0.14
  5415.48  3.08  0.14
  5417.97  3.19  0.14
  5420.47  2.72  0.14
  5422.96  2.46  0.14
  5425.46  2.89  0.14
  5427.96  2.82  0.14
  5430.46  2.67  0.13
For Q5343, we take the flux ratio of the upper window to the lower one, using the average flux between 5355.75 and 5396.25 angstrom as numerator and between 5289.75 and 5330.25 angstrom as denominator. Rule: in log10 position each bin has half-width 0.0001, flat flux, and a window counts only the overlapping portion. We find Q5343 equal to 1.56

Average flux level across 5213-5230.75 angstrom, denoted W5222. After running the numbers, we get 2.31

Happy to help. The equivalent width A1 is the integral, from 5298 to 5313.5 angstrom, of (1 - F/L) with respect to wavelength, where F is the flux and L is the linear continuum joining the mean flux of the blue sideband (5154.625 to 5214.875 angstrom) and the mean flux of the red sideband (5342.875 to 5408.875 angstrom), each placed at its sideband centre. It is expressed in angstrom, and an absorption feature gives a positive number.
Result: 2.8 angstrom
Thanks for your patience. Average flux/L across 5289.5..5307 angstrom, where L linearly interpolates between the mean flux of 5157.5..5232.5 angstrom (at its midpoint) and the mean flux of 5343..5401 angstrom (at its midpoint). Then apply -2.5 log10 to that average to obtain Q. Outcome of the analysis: 0.26 mag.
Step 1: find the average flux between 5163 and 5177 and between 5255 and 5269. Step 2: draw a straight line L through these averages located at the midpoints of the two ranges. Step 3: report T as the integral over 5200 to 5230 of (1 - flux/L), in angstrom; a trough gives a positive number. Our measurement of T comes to 1.5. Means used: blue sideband 2.37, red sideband 2.67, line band 2.39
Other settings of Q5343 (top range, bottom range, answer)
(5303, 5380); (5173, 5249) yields 2.05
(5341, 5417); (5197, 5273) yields 2.01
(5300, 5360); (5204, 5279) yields 1.74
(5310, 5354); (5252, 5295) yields 1.58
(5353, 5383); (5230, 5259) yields 2.38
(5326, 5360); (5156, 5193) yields 2.13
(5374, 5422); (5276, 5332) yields 1.23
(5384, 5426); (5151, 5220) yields 1.58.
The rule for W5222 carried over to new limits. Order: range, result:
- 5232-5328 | 3.08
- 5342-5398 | 5.57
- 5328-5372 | 5.42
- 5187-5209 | 2.44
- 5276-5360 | 4.07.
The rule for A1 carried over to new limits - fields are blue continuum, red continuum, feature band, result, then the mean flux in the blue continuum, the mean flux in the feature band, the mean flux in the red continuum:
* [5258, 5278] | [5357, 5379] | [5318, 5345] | 2.68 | 2.79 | 4.47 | 6.21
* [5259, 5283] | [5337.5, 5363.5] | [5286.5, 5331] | 4.79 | 2.81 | 3.64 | 5.48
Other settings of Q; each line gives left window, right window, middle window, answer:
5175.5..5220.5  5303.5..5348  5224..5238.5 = 0.214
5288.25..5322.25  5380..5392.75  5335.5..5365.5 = -0.224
